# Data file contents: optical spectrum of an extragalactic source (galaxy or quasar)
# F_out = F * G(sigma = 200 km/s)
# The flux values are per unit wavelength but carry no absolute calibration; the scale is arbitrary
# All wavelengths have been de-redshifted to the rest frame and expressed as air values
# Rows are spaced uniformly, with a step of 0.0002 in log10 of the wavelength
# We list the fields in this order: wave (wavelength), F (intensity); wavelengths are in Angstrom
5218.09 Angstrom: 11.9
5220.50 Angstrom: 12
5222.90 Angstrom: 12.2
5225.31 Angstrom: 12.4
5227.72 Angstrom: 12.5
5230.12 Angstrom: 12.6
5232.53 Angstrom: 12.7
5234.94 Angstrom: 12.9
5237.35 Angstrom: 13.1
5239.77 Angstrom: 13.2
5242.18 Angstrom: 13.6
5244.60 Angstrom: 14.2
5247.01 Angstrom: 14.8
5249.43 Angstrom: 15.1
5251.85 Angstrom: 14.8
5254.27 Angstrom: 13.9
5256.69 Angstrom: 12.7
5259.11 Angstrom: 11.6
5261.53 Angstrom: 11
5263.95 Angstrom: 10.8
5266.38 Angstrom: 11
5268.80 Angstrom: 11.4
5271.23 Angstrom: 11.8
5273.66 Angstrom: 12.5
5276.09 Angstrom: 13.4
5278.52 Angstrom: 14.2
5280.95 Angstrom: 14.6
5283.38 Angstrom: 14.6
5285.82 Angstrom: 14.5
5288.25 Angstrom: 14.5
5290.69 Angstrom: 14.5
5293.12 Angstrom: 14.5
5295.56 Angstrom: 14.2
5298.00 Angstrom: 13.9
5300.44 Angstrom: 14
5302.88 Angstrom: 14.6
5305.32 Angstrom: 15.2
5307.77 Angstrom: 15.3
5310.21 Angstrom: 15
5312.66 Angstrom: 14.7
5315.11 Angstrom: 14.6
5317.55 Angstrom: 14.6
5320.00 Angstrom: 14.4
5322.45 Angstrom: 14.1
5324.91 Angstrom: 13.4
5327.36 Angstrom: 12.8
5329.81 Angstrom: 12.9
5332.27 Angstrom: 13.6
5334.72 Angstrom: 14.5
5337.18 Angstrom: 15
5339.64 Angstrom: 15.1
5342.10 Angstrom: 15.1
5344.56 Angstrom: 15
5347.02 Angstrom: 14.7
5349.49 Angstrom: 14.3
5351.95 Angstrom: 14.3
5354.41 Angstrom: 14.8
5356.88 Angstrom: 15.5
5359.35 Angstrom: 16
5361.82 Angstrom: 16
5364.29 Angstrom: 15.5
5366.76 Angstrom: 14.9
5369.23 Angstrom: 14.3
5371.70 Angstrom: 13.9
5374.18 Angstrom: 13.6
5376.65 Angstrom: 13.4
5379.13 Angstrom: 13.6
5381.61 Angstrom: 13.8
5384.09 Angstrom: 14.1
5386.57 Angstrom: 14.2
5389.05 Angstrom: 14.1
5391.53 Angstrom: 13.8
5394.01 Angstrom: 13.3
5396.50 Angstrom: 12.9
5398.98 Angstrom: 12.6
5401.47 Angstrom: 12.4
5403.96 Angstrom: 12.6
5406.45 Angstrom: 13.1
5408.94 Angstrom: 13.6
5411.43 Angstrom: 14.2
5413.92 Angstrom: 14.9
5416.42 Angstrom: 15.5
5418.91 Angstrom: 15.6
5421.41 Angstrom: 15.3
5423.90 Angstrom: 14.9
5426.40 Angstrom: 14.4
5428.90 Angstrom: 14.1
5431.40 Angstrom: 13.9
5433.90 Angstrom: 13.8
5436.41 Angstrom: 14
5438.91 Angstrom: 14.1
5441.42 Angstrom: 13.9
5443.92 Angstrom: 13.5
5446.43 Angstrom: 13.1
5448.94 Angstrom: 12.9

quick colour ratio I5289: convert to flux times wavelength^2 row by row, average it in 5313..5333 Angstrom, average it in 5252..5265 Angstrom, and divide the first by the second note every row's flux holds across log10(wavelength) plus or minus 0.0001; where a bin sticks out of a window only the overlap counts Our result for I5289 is 1.16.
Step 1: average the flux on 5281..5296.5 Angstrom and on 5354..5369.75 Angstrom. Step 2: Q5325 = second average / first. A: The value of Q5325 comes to 1.06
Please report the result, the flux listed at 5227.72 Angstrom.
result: 12.5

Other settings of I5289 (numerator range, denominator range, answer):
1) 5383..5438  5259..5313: 1.08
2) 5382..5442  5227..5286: 1.13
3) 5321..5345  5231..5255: 1.06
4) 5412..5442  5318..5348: 1.06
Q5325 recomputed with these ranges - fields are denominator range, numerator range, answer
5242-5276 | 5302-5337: 1.12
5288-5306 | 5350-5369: 1.06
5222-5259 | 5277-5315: 1.09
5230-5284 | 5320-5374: 1.11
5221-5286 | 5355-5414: 1.08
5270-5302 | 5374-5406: 0.96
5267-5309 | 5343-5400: 1.03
